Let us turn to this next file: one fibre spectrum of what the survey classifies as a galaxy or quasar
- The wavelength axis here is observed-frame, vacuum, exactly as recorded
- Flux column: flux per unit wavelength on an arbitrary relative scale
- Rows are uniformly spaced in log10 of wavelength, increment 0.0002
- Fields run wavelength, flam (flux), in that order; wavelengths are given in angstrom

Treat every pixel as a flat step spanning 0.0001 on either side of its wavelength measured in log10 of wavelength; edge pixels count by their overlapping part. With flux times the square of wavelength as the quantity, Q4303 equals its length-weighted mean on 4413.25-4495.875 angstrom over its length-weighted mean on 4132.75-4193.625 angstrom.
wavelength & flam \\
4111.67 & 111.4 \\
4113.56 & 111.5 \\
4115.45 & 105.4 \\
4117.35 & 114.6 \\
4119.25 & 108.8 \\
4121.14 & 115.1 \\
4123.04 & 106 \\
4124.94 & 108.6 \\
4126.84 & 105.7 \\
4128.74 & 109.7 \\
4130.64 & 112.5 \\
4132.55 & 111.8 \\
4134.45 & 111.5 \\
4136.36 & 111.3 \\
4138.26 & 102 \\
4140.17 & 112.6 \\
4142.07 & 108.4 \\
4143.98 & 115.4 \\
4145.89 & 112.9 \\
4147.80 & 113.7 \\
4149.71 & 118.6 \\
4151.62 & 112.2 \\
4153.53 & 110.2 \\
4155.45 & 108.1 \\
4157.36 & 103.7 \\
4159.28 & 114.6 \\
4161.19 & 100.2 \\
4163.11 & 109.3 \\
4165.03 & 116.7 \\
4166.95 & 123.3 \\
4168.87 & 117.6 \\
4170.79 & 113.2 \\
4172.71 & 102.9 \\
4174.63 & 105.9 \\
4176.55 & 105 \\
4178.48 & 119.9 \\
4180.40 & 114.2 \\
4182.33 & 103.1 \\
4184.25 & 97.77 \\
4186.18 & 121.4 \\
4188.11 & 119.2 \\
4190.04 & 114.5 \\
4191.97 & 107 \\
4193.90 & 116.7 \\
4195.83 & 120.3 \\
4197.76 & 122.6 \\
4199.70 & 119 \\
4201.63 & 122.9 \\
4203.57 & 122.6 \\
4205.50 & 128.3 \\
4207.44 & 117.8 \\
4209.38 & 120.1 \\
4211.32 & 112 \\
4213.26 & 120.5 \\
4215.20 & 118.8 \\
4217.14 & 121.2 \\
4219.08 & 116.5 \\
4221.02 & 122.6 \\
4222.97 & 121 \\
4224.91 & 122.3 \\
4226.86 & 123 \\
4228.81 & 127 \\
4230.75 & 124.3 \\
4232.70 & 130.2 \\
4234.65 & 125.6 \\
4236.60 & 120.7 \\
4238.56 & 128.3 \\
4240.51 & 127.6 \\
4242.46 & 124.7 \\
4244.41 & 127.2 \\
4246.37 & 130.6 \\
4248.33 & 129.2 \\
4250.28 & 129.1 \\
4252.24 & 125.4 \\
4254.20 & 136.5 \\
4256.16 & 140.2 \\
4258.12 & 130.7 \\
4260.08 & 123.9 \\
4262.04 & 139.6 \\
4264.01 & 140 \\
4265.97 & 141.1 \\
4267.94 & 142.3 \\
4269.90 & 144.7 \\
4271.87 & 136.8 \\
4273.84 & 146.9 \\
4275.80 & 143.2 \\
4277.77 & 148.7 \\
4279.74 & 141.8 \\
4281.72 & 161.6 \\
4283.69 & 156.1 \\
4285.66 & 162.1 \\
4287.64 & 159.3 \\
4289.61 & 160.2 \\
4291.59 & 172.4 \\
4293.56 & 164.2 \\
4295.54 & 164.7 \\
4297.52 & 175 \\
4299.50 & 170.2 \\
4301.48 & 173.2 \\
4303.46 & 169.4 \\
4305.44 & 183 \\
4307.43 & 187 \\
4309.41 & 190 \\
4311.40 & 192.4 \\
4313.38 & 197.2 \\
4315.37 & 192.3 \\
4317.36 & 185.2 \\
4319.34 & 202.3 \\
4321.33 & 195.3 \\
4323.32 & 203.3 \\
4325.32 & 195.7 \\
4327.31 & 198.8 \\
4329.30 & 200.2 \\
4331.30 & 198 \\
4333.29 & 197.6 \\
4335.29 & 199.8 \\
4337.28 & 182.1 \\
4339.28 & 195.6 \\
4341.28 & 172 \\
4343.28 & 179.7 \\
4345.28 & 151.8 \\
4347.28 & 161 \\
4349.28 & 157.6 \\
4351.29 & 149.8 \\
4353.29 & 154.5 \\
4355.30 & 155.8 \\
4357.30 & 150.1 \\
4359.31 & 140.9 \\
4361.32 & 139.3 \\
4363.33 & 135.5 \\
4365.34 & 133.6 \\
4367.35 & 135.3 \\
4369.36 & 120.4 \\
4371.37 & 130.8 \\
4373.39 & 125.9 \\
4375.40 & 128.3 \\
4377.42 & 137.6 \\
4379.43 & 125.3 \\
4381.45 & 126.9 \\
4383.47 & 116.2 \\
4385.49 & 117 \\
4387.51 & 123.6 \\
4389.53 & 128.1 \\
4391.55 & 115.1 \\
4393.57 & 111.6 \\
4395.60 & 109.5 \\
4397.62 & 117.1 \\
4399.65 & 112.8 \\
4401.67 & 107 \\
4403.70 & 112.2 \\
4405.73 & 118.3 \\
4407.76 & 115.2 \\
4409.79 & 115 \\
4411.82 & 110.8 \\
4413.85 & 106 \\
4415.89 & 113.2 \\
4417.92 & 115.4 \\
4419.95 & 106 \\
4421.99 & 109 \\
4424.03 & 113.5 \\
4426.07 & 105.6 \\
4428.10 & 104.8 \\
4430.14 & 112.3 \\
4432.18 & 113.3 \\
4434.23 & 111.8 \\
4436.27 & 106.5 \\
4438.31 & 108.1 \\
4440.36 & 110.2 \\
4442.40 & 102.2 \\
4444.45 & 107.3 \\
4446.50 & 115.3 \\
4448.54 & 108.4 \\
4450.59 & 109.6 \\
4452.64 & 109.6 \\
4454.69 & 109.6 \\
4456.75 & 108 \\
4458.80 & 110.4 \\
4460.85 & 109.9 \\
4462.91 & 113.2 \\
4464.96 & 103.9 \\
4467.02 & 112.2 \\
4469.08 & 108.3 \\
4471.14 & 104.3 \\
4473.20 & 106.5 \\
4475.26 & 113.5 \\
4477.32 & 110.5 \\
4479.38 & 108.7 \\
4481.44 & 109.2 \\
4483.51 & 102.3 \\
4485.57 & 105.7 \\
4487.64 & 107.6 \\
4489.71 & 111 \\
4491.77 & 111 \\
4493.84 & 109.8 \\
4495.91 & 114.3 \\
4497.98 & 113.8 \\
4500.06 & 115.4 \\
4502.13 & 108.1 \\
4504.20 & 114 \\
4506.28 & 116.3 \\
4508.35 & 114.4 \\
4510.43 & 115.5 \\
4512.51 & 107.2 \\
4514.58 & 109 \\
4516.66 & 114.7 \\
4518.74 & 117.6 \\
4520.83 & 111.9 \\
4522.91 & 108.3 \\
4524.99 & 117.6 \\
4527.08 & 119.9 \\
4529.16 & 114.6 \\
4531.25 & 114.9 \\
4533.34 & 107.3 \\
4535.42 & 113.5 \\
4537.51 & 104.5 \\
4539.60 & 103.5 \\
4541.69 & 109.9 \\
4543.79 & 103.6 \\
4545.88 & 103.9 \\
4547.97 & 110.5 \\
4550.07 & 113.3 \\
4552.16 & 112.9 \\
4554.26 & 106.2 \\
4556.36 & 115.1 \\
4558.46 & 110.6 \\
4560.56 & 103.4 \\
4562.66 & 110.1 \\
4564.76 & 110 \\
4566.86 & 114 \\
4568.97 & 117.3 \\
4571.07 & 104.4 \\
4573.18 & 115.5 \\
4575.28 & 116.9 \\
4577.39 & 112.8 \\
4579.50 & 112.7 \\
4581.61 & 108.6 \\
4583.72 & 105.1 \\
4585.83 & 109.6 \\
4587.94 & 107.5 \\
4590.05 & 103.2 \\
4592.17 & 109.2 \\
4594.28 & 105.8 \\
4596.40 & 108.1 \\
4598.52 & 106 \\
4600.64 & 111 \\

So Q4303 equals 1.1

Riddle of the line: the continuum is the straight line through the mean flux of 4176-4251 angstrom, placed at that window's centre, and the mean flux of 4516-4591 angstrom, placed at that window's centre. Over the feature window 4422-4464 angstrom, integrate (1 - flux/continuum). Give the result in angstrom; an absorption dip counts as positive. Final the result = 1.6 angstrom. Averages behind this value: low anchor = 120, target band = 109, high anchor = 111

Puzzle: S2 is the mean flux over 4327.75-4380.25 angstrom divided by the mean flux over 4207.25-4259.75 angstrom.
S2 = 1.3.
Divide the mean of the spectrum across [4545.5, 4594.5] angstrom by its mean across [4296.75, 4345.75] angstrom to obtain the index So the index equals 0.59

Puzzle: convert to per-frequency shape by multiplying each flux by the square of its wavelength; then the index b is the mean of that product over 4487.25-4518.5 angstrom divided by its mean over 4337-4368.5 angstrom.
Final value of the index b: 0.8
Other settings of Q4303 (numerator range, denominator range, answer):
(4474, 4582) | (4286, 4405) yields 0.77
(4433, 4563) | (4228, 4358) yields 0.76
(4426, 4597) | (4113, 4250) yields 1.11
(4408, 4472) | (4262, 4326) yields 0.70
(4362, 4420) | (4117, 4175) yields 1.21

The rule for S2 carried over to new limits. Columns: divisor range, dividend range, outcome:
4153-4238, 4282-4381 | 1.43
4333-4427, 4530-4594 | 0.82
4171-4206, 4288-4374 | 1.49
